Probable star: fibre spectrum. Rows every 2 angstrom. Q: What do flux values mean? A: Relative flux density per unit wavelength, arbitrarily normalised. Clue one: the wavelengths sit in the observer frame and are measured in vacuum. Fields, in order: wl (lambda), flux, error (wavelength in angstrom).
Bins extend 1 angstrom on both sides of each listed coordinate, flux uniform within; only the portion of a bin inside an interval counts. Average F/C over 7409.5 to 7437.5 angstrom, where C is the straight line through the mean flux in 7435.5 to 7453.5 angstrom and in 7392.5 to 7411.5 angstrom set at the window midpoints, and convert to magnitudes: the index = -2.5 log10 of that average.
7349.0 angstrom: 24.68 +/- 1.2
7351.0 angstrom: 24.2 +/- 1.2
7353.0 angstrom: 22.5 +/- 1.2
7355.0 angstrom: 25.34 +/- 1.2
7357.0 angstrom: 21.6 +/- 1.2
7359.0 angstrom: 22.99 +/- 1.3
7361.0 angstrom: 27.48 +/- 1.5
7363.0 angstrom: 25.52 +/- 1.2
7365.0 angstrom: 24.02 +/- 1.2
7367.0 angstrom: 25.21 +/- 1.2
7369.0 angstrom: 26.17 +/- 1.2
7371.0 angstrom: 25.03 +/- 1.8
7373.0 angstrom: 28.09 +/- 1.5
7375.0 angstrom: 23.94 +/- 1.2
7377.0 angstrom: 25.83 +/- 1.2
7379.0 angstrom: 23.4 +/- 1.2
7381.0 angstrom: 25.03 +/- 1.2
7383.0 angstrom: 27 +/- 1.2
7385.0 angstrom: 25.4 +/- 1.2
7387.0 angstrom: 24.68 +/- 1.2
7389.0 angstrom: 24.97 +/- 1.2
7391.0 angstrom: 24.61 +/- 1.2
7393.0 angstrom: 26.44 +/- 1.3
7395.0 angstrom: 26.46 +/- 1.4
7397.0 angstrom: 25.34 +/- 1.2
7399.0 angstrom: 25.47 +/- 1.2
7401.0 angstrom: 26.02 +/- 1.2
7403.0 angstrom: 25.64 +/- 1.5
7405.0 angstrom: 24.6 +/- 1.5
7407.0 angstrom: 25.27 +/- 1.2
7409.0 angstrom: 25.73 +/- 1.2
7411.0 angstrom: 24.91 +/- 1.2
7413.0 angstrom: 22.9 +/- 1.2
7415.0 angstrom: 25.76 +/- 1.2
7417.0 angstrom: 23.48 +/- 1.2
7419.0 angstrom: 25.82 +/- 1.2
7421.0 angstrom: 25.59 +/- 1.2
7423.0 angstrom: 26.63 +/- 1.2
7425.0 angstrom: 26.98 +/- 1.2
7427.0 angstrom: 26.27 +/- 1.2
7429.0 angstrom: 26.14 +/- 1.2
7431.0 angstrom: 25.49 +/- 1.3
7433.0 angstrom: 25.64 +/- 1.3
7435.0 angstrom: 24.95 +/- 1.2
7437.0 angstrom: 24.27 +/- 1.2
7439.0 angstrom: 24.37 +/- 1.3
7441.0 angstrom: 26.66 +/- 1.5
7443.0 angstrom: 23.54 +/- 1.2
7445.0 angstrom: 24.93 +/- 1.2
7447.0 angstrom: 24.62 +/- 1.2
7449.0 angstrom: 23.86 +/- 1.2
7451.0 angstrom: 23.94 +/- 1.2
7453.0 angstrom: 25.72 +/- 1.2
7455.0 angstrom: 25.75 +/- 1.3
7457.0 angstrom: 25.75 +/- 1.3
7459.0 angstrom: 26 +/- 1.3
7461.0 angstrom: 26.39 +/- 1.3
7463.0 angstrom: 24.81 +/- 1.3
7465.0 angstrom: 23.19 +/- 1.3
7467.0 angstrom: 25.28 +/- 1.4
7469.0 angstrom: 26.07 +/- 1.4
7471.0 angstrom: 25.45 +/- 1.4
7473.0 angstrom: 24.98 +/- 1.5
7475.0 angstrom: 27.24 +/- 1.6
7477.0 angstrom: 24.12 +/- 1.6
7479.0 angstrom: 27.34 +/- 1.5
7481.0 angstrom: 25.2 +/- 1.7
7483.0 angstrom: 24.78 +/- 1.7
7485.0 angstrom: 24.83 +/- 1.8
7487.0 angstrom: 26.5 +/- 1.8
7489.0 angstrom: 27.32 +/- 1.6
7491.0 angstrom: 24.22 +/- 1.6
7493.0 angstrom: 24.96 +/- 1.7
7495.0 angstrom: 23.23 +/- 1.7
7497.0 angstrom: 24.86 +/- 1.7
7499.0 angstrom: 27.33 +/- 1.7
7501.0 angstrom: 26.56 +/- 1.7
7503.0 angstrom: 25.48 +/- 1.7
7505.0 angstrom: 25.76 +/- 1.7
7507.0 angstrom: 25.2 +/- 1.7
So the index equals -0.012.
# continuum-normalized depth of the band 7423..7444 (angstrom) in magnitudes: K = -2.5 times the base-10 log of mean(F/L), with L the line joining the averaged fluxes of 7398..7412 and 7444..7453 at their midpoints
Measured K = -0.03 mag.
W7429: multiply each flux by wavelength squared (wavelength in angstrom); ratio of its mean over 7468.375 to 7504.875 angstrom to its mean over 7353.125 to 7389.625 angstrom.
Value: 1.05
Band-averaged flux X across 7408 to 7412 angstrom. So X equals 25.3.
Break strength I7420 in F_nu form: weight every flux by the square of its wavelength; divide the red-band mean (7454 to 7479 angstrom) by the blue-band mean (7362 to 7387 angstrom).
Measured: 1.03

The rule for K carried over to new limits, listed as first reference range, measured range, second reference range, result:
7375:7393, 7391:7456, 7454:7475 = 0.00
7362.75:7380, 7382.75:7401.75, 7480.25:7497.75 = -0.02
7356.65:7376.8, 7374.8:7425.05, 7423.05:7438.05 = 0.01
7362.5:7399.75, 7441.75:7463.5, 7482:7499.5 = 0.01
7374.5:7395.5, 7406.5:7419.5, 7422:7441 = 0.03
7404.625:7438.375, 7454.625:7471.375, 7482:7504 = 0.00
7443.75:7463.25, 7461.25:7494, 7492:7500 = -0.01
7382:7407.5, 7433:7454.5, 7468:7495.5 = 0.03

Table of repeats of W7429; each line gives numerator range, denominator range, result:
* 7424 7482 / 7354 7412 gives 1.02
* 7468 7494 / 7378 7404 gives 1.03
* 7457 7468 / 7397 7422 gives 1.02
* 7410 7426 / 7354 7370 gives 1.03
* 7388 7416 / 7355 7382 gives 1.02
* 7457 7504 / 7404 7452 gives 1.03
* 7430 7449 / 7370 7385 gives 0.99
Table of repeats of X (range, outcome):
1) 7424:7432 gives 26.2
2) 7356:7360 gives 22.3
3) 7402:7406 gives 25.1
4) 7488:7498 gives 24.9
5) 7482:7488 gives 25.4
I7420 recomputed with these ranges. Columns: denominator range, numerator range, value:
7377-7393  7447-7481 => 1.03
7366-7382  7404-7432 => 1.01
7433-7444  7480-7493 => 1.04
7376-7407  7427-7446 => 1.00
